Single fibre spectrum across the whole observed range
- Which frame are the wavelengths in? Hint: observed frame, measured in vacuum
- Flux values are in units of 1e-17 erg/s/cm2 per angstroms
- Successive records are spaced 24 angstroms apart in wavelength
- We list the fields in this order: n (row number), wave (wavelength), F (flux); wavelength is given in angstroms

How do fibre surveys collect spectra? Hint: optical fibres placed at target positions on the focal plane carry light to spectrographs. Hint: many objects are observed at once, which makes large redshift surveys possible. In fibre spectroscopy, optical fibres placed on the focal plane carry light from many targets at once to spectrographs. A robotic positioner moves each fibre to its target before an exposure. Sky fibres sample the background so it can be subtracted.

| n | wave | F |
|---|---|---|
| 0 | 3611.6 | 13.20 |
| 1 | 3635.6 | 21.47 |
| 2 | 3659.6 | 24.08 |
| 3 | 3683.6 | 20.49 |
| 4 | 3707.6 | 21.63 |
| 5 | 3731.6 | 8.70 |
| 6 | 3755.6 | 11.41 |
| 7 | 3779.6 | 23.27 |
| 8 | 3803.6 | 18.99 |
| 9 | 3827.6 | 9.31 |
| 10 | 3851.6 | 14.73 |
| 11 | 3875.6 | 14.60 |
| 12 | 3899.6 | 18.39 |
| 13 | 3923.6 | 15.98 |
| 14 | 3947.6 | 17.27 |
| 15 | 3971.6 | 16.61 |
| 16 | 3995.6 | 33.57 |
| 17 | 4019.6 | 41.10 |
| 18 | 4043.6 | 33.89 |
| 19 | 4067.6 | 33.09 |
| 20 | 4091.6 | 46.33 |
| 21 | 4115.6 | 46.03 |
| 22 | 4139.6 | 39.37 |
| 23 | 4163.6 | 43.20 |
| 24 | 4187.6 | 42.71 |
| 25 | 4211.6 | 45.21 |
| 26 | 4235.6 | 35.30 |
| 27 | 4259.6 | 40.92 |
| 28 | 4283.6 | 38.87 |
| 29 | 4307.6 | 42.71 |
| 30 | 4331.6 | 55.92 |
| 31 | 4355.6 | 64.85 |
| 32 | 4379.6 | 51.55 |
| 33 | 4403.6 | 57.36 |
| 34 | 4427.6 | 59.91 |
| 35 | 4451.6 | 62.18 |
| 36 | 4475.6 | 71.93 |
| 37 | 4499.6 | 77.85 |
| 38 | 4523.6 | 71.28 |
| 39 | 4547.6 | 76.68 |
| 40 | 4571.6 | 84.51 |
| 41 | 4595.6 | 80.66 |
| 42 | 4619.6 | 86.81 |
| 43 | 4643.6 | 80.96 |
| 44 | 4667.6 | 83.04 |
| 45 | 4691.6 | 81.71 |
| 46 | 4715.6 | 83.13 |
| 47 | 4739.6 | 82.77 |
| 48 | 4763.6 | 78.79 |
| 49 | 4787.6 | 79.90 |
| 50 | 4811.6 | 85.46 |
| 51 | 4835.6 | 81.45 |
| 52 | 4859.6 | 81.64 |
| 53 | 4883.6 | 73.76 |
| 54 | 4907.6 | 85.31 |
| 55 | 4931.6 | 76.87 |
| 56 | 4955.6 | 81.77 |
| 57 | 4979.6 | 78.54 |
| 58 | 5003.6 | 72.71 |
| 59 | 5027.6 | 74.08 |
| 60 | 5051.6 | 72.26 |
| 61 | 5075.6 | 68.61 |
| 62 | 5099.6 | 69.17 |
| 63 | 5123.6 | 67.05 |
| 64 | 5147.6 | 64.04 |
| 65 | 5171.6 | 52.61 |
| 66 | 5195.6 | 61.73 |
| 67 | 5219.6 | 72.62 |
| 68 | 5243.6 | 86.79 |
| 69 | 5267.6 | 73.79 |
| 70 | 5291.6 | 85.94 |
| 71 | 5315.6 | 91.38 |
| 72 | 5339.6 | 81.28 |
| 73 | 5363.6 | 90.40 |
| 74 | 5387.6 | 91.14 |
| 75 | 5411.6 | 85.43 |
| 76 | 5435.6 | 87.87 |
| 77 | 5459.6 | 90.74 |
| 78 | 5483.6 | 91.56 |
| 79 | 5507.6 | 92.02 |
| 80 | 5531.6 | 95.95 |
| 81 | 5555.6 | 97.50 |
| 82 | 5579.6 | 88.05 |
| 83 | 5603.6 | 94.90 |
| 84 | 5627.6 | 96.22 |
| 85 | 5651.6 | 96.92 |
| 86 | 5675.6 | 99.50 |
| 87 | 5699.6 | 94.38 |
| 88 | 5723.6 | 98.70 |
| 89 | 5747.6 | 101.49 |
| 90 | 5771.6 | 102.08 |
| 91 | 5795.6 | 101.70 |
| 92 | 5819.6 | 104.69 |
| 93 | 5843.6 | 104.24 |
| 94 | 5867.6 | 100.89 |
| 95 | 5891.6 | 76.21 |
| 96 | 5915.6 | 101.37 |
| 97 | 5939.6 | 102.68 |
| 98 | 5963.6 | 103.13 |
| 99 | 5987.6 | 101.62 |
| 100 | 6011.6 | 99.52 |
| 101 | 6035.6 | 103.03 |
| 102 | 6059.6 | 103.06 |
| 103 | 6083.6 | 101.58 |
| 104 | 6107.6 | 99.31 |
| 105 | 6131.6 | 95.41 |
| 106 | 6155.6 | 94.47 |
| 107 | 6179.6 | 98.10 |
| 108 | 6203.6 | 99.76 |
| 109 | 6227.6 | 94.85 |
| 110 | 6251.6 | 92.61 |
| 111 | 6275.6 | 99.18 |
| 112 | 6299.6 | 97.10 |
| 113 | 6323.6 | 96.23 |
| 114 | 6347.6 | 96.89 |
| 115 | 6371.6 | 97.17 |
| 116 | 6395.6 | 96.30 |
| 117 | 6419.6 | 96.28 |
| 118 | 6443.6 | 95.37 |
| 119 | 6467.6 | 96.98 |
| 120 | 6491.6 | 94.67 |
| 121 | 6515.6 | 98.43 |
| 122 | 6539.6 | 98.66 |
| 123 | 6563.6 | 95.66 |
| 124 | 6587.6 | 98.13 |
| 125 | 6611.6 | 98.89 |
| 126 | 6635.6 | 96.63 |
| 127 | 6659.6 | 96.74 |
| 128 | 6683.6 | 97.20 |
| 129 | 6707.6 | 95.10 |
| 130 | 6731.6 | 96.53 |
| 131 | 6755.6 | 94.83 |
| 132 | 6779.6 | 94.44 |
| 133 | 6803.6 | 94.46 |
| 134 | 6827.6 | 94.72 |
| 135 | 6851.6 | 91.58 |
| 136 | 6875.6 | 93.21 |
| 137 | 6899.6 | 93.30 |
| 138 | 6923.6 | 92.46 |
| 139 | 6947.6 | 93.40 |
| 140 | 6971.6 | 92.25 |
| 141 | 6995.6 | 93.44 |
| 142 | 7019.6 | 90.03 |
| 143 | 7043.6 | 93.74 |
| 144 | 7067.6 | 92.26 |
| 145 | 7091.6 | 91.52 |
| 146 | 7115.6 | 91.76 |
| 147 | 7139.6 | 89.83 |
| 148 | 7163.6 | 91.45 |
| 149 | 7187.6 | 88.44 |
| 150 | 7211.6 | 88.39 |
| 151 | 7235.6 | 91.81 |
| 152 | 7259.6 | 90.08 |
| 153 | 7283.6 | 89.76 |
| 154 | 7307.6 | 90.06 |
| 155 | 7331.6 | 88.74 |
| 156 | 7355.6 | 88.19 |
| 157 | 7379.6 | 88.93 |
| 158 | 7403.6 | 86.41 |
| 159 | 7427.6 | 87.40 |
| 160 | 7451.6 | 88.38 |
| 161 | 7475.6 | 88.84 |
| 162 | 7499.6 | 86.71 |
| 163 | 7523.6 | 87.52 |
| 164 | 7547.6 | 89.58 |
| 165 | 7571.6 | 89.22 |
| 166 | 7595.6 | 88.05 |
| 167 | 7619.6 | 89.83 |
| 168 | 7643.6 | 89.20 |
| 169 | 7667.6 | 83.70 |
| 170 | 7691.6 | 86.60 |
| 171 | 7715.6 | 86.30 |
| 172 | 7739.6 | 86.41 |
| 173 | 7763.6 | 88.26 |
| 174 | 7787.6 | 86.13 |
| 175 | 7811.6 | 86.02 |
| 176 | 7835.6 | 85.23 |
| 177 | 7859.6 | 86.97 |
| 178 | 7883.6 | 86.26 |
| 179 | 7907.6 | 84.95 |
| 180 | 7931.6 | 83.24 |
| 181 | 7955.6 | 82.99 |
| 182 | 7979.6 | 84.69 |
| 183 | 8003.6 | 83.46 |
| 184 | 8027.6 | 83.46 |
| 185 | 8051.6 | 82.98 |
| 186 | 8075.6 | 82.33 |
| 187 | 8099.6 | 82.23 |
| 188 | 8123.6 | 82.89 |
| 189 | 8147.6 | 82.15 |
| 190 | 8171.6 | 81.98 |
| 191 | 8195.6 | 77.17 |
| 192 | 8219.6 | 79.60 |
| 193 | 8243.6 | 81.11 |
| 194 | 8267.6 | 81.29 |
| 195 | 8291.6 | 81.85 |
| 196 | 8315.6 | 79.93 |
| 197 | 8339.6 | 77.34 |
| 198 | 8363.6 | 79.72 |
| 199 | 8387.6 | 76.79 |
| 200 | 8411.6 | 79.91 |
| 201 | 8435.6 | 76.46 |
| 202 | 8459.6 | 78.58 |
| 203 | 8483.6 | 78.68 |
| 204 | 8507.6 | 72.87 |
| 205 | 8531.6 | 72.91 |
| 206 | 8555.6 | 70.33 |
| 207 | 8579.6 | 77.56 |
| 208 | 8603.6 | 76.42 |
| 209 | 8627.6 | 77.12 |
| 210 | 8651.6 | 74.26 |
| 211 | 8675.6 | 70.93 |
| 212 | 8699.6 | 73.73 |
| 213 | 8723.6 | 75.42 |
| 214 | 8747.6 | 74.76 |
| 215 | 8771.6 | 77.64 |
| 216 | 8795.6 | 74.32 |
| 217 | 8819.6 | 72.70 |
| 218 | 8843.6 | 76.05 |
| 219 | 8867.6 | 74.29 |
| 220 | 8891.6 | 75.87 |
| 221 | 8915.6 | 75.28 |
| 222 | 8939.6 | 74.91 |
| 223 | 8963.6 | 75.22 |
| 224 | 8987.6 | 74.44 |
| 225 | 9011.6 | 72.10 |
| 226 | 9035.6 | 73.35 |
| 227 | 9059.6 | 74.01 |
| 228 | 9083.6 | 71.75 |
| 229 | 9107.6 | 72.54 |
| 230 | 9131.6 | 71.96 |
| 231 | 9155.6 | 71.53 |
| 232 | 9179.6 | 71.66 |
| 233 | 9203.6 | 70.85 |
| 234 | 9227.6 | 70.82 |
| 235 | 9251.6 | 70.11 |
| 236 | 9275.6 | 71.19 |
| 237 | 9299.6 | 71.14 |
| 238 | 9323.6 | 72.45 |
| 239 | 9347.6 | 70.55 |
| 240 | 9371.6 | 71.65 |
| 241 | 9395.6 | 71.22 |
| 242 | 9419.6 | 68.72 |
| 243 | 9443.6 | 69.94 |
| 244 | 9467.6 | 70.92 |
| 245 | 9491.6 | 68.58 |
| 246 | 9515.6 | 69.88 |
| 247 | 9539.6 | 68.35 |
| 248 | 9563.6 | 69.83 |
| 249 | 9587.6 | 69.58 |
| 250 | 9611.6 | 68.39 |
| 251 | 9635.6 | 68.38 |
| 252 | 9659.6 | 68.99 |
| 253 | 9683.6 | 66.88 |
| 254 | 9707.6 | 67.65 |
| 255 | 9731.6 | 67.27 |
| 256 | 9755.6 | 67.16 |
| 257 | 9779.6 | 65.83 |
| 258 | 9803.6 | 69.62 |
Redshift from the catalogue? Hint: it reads 0.000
